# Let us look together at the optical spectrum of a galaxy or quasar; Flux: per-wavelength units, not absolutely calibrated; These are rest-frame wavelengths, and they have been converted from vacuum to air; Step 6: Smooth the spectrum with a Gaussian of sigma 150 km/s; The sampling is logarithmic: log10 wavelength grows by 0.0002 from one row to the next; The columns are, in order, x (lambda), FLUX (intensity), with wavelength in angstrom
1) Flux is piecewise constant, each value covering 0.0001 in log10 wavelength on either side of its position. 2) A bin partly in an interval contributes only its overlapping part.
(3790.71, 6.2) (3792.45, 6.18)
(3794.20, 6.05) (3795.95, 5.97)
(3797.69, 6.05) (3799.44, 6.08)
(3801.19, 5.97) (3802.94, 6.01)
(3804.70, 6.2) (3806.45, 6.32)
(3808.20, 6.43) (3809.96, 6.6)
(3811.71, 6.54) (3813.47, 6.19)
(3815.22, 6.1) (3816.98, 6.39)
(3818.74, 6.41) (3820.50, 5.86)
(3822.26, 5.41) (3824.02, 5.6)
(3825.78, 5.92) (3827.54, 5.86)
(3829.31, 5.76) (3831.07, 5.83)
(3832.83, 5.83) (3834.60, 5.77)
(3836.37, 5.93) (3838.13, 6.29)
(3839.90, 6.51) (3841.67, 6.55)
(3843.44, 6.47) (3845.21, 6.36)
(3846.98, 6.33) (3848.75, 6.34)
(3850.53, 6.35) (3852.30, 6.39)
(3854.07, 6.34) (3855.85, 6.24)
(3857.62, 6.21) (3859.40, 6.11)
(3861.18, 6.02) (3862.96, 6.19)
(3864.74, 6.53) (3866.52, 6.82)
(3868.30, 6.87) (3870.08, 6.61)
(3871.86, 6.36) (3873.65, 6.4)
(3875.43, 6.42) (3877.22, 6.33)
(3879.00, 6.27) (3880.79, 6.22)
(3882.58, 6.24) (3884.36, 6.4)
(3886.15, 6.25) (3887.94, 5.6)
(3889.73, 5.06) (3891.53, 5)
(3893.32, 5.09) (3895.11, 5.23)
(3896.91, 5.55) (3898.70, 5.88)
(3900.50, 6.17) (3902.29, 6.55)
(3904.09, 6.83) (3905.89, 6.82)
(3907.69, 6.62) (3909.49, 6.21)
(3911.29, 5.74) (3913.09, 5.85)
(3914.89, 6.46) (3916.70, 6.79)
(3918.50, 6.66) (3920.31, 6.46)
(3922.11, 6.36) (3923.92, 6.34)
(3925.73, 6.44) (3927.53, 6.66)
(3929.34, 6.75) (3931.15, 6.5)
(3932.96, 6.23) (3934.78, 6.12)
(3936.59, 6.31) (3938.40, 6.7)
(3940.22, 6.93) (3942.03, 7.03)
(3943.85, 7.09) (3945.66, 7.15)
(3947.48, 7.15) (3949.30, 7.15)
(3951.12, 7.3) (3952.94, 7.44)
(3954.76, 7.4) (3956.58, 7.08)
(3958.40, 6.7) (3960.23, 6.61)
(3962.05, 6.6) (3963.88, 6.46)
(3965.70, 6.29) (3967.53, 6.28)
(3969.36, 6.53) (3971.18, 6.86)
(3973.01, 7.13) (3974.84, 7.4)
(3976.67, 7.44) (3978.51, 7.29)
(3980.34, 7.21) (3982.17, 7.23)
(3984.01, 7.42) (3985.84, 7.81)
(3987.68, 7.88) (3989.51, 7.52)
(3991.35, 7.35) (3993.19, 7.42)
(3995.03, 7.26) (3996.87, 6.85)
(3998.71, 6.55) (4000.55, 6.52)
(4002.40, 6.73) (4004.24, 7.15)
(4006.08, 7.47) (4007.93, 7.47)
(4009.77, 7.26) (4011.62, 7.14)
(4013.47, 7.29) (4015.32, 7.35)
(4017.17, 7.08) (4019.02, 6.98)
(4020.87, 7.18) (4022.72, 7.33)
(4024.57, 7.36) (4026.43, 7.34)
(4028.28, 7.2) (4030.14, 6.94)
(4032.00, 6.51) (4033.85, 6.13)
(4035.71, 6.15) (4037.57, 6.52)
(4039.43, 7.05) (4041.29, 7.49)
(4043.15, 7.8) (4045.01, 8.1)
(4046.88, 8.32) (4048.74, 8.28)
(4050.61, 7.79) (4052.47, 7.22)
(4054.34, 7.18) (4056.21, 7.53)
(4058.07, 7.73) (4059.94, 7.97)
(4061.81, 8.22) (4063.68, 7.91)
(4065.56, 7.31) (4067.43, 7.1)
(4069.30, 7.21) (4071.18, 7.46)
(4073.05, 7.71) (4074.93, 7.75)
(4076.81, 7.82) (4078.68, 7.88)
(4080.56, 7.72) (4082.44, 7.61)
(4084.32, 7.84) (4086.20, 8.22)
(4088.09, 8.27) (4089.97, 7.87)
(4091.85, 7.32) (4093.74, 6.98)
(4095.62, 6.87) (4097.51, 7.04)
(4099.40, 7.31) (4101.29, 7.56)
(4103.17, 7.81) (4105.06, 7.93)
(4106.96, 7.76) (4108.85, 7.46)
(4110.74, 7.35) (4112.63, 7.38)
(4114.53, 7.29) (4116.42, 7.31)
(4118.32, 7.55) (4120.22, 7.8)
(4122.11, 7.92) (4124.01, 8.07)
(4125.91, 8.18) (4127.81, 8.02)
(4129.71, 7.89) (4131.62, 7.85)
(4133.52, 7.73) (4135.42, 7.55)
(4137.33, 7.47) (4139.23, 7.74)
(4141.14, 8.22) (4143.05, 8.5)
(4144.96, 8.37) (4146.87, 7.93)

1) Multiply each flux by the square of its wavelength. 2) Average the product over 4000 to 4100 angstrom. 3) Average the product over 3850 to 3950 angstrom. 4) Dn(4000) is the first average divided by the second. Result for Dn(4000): 1.26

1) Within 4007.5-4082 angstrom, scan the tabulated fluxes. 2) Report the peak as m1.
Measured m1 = 8.32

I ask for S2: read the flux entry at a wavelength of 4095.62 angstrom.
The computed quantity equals 6.87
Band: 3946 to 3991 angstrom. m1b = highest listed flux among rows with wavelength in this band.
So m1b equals 7.88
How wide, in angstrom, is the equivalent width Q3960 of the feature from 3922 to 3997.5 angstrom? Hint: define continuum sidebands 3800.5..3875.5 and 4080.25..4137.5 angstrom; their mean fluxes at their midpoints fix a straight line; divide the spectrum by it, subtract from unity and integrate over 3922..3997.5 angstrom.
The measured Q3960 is -1.0 angstrom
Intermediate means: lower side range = 6.22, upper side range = 7.64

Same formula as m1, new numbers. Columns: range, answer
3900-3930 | 6.83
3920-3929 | 6.66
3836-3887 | 6.87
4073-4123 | 8.27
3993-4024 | 7.47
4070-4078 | 7.82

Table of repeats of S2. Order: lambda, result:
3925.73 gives 6.44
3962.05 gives 6.6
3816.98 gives 6.39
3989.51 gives 7.52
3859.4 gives 6.11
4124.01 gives 8.07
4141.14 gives 8.22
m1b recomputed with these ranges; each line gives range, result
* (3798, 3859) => 6.6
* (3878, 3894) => 6.4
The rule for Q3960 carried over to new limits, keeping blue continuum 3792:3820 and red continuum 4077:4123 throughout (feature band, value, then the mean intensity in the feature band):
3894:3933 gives 2.3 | 6.32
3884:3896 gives 2.0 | 5.48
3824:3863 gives 1.5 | 6.15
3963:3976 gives 0.5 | 6.73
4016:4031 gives 0.1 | 7.18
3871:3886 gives 0.5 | 6.33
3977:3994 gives -1.0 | 7.46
